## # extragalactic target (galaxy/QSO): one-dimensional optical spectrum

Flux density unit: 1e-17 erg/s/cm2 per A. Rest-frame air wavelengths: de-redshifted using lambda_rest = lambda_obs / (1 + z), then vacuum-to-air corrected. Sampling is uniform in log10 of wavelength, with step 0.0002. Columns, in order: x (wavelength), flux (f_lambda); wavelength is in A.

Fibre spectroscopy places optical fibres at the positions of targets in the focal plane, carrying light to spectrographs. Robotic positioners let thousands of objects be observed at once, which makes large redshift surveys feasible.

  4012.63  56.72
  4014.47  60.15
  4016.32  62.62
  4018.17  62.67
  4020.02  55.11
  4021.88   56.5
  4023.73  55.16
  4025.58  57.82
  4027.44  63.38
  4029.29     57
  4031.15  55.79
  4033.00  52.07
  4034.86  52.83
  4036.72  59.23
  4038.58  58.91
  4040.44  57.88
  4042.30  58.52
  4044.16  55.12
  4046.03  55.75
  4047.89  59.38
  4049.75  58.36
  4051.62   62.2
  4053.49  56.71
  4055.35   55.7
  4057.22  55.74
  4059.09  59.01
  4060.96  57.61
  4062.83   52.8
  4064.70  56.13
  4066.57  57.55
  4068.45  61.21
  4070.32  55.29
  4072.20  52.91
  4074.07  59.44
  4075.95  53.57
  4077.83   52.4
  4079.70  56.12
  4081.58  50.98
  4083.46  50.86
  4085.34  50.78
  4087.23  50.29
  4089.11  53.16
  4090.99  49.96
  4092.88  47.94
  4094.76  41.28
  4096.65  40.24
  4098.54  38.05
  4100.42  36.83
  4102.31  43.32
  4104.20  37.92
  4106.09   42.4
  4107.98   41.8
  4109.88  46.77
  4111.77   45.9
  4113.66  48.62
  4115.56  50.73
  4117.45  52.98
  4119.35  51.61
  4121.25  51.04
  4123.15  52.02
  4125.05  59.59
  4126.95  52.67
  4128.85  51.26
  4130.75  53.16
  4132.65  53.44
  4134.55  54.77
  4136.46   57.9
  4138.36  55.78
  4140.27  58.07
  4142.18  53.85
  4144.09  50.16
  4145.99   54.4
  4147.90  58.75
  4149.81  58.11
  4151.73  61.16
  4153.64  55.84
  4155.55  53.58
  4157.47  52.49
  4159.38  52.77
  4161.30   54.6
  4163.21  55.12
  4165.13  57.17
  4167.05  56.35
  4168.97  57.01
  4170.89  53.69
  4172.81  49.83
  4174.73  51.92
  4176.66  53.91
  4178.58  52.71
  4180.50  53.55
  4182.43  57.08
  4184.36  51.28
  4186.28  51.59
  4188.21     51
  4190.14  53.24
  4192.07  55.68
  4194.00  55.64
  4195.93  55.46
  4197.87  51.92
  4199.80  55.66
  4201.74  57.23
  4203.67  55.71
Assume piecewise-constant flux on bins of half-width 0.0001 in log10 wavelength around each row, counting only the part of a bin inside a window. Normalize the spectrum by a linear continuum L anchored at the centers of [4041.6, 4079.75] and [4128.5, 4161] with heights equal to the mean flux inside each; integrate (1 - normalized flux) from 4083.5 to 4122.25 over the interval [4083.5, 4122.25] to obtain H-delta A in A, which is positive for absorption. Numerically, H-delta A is 6.73 A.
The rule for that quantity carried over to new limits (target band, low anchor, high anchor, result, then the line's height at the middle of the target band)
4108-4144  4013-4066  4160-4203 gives 1.95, 55.5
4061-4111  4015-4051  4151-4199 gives 6.24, 56.3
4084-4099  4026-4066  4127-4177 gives 2.48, 56.1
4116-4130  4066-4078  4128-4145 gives 0.45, 54.7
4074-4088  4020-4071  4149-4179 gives 0.93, 56.4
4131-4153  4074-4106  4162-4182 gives -1.80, 51.7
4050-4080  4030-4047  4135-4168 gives -0.25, 56.1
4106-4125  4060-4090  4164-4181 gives 1.78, 54.3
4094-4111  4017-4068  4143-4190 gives 4.51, 55.8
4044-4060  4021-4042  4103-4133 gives -0.71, 55.2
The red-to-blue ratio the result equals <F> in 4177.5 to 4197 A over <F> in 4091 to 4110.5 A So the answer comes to 1.28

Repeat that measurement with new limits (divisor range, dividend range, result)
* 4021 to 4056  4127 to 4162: 0.96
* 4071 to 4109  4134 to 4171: 1.17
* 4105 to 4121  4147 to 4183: 1.15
